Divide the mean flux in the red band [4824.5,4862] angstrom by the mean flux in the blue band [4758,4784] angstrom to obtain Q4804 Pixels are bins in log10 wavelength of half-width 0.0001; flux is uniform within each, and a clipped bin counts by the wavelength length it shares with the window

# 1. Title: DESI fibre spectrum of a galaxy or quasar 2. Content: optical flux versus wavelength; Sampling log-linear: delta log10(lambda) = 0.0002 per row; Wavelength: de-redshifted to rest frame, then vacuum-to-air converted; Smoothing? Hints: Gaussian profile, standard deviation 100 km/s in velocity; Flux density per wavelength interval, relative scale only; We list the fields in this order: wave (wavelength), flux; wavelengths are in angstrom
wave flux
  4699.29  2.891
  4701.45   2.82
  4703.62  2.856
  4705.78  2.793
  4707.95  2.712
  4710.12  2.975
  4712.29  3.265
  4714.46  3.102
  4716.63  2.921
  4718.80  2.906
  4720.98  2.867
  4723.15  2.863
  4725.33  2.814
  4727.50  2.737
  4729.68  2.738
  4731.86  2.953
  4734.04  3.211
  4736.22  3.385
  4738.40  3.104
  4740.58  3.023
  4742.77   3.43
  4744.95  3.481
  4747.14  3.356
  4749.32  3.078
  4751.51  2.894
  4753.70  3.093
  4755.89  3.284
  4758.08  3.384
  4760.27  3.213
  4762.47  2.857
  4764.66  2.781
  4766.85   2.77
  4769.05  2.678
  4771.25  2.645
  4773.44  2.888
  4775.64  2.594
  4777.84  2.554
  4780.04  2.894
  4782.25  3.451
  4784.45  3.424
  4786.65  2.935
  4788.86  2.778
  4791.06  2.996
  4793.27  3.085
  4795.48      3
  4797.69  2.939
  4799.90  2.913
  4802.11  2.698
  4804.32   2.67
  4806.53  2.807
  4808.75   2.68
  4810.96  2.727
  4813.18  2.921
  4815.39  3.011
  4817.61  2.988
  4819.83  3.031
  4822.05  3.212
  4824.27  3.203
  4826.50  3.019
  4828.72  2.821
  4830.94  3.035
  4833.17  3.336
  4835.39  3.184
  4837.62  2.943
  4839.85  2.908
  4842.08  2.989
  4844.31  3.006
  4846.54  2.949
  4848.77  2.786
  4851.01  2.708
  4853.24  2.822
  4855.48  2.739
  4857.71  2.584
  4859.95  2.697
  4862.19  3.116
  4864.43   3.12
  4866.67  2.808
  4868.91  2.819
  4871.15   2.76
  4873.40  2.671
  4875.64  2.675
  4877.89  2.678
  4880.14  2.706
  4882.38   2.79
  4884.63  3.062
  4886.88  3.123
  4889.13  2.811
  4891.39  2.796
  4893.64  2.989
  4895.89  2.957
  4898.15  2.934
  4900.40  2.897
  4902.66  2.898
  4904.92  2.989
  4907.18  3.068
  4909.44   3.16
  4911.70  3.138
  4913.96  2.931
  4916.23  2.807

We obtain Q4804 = 1.01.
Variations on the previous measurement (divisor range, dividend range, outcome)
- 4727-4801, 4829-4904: 0.96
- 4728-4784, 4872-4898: 0.94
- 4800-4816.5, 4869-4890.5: 1.00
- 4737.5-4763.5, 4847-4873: 0.88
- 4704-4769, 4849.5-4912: 0.95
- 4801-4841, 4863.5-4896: 0.96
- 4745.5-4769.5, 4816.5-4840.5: 1.00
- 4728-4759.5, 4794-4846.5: 0.94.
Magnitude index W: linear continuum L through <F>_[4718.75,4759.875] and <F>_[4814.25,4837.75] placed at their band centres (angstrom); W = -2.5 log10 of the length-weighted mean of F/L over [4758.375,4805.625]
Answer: 0.07 mag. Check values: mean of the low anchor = 3.09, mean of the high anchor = 3.08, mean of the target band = 2.9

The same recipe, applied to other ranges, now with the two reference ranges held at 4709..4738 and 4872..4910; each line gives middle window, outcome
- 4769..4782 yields 0.074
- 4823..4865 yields -0.010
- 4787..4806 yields 0.021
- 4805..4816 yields 0.045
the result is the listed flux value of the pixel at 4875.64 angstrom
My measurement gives 2.675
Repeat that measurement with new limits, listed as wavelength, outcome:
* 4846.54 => 2.949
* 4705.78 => 2.793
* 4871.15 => 2.76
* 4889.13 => 2.811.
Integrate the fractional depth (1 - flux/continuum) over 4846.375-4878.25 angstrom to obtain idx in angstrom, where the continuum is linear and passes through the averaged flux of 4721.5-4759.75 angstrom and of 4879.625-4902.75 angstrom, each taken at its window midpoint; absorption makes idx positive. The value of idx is 1.68 angstrom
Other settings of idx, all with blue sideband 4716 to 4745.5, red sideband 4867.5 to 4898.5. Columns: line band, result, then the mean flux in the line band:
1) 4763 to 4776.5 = 1.1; 2.74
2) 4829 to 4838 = -0.7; 3.11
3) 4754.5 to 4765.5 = -0.4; 3.11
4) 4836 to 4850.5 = -0.2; 2.93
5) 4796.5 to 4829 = 0.1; 2.91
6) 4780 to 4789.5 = -0.6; 3.13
